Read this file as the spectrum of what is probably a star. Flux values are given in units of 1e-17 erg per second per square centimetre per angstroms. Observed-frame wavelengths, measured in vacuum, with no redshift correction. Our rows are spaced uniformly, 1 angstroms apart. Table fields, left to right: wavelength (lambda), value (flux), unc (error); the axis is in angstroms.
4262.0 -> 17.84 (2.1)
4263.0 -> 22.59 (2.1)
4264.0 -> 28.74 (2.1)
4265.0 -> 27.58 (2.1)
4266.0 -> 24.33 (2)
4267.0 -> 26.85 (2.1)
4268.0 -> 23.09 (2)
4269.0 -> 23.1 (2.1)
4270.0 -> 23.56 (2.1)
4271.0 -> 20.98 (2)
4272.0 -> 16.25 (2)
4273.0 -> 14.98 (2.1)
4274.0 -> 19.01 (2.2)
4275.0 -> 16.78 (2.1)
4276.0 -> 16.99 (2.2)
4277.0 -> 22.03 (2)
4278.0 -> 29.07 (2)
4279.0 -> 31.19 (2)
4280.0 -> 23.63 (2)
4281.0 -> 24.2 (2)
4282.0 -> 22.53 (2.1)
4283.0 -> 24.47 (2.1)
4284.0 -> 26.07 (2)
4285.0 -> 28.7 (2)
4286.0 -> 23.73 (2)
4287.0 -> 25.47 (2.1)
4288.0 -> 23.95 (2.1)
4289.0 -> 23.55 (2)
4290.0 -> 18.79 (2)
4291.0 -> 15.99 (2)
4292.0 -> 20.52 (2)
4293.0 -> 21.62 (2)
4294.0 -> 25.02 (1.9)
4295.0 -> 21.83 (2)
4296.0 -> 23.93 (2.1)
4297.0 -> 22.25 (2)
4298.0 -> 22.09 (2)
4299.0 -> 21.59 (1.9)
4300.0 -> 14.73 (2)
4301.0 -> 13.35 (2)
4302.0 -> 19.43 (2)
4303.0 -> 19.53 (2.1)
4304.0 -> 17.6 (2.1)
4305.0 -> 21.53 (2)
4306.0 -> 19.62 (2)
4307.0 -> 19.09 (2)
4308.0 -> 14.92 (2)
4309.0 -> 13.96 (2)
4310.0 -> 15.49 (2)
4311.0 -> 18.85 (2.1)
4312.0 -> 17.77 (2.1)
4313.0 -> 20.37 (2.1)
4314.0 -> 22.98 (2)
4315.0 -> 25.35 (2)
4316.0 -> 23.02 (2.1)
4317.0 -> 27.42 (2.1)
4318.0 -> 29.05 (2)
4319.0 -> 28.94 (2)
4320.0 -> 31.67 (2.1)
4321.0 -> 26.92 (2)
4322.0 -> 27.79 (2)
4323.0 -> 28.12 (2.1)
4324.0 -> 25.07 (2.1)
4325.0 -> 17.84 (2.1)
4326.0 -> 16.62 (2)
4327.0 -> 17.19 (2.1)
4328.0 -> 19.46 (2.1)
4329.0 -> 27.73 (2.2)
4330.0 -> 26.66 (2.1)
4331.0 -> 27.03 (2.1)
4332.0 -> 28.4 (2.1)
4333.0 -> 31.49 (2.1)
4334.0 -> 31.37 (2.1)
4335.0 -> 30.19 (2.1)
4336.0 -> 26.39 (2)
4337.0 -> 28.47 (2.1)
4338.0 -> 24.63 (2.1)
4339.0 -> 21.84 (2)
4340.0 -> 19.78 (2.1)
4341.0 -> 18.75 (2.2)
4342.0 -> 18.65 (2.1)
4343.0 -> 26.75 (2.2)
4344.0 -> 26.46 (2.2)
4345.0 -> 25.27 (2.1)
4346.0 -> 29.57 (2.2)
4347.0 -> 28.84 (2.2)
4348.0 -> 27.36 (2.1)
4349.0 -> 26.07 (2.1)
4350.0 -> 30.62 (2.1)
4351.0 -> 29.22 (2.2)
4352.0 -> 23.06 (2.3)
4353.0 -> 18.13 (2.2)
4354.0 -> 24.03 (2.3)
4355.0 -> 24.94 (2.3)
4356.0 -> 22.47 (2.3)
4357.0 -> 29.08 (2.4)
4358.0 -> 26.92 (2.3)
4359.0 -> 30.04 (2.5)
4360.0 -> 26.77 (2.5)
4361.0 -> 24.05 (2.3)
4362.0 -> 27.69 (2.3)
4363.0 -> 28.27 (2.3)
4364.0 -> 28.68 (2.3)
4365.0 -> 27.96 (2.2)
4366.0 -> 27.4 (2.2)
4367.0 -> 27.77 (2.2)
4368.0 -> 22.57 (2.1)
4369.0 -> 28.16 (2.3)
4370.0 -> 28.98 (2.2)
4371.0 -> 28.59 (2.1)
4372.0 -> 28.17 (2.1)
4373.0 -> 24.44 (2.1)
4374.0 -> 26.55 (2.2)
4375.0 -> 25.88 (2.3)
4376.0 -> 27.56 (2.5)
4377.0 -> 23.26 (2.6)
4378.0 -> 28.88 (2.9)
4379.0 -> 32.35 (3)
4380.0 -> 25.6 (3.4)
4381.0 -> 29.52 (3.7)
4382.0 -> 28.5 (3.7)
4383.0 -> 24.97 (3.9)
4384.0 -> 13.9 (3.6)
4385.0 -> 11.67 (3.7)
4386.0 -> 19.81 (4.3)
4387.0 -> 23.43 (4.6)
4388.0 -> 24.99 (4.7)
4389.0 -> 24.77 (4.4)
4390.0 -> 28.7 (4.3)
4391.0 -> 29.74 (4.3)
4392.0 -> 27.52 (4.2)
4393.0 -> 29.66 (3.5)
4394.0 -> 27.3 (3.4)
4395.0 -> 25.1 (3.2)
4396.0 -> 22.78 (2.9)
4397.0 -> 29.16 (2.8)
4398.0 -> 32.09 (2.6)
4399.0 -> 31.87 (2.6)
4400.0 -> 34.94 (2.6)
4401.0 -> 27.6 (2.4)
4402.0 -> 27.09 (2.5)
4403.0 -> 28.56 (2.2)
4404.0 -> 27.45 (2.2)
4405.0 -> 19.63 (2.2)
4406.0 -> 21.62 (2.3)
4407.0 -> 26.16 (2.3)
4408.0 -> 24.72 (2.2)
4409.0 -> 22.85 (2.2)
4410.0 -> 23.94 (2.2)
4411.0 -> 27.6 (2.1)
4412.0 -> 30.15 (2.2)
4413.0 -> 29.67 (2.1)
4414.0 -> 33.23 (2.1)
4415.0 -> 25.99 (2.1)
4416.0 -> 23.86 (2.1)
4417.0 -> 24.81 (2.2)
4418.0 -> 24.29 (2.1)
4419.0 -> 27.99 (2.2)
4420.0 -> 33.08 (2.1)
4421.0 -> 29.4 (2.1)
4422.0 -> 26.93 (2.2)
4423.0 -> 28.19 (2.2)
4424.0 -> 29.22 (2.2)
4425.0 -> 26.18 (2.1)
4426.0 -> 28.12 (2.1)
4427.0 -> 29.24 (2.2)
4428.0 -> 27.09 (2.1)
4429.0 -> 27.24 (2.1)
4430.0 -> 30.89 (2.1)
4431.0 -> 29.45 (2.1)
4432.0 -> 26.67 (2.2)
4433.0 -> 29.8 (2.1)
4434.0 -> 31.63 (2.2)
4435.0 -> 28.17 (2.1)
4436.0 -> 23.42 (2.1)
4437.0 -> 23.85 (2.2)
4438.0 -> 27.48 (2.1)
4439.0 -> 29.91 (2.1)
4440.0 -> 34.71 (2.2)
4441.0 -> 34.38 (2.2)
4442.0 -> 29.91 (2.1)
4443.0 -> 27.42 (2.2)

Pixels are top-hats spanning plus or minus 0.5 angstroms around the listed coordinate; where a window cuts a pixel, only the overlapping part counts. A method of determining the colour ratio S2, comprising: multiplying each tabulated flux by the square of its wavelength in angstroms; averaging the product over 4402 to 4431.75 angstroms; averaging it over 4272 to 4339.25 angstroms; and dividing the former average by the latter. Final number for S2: 1.3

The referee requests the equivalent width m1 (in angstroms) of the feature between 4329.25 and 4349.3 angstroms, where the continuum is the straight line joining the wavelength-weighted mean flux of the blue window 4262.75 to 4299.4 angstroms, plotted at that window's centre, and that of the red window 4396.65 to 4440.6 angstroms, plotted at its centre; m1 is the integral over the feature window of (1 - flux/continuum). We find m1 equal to -1.0 angstroms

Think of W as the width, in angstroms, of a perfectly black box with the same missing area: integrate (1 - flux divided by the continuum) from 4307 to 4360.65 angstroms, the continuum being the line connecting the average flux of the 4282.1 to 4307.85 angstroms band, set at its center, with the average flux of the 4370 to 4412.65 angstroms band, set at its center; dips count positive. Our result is -2.92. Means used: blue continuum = 21.3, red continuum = 26.2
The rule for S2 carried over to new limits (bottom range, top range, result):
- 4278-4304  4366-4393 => 1.20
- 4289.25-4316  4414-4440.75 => 1.52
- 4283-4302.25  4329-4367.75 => 1.24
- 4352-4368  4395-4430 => 1.08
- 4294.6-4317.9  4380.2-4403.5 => 1.36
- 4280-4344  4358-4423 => 1.21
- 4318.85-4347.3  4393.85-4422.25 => 1.11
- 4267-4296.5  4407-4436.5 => 1.31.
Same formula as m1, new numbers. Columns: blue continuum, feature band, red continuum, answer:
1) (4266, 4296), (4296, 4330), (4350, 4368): 3.66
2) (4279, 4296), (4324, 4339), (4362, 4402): -0.12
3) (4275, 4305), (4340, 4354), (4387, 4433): -0.22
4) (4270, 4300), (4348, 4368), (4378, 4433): -1.11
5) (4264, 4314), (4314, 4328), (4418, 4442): -1.05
